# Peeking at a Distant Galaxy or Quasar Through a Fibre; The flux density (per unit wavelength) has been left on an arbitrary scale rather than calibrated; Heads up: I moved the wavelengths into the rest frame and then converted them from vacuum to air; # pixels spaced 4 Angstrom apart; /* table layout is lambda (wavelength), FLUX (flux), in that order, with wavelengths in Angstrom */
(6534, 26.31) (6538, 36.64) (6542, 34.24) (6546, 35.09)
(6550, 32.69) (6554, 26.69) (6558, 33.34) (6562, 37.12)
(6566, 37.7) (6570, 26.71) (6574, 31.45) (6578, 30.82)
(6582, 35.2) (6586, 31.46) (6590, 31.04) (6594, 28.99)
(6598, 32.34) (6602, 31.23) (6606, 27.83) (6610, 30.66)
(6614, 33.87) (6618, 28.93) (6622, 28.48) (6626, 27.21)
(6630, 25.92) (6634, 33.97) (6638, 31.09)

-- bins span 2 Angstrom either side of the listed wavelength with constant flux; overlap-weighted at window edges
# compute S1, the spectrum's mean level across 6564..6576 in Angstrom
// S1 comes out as 32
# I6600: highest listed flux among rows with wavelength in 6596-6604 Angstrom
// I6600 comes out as 32.34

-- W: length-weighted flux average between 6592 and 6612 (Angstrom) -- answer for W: 30.2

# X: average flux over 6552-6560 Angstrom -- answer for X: 30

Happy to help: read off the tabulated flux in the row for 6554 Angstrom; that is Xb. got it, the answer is 26.69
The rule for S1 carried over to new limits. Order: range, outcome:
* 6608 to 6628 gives 29.8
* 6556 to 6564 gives 35.2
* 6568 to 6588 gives 31.1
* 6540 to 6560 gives 32.4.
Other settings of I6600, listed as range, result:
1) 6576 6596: 35.2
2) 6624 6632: 27.21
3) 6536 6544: 36.64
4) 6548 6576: 37.7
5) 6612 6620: 33.87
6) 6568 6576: 31.45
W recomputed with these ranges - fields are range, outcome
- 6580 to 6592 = 32.6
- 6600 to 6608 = 29.5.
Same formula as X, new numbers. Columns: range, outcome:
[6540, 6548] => 34.7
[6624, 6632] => 26.6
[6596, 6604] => 31.8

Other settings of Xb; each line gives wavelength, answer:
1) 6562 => 37.12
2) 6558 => 33.34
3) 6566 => 37.7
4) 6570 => 26.71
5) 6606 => 27.83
